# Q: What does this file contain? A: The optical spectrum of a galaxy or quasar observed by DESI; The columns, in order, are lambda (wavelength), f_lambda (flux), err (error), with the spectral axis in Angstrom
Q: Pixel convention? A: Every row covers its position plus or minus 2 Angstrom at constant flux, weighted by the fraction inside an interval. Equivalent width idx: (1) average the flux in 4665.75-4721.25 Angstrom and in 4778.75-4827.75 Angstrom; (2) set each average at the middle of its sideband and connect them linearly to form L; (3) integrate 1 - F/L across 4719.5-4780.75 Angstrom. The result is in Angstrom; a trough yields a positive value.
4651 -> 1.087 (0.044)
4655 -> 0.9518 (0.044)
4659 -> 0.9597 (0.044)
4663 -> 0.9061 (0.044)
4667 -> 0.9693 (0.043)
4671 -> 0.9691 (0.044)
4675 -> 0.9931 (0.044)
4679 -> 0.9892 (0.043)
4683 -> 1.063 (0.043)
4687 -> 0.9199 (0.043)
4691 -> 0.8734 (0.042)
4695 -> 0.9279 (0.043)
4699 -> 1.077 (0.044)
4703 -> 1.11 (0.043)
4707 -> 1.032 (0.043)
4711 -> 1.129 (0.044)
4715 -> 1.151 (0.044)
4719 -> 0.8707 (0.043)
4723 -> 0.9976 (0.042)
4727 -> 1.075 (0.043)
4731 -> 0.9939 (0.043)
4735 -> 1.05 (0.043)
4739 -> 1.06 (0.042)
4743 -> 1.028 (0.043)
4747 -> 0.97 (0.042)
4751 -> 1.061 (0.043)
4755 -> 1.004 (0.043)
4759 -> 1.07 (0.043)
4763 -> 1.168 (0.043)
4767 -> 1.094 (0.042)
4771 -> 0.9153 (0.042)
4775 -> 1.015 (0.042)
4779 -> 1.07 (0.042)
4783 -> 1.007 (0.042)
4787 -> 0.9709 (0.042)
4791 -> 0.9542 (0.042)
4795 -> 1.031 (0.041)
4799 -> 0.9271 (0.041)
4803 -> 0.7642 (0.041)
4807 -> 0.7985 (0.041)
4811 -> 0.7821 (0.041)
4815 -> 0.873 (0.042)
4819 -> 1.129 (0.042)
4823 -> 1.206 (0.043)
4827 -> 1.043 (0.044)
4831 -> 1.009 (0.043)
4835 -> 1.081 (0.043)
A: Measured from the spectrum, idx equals -3.2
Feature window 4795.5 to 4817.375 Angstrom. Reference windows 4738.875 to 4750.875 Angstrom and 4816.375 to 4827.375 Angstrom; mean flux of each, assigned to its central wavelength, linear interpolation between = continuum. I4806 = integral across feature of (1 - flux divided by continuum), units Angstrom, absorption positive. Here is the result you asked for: 5.1 Angstrom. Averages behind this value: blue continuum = 1.02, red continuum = 1.12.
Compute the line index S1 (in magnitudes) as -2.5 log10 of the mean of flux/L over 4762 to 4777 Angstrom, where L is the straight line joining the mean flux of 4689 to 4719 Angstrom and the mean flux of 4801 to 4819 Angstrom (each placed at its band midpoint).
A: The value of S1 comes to -0.14 mag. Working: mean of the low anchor 1.03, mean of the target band 1.04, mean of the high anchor 0.841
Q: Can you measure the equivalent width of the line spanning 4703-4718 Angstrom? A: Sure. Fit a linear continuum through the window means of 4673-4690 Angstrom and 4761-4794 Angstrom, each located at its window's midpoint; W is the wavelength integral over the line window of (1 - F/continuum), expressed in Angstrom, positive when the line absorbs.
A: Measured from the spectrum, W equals -1.4 Angstrom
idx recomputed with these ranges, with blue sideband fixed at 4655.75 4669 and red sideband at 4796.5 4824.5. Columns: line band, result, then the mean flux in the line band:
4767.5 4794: -2.0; 0.996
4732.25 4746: -1.5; 1.04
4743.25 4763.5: -2.4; 1.04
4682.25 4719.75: -3.2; 1.02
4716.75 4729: -0.6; 0.985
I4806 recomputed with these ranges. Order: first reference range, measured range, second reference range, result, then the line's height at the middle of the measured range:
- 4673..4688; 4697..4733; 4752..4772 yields -0.9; 1.02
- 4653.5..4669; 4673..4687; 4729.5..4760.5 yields -0.5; 0.965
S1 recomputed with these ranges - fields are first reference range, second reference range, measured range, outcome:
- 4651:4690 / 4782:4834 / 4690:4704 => -0.03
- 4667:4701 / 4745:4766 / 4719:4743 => 0.01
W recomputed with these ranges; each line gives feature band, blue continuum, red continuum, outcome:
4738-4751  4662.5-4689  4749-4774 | 0.2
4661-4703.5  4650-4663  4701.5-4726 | 1.4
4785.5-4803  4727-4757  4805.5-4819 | -0.8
